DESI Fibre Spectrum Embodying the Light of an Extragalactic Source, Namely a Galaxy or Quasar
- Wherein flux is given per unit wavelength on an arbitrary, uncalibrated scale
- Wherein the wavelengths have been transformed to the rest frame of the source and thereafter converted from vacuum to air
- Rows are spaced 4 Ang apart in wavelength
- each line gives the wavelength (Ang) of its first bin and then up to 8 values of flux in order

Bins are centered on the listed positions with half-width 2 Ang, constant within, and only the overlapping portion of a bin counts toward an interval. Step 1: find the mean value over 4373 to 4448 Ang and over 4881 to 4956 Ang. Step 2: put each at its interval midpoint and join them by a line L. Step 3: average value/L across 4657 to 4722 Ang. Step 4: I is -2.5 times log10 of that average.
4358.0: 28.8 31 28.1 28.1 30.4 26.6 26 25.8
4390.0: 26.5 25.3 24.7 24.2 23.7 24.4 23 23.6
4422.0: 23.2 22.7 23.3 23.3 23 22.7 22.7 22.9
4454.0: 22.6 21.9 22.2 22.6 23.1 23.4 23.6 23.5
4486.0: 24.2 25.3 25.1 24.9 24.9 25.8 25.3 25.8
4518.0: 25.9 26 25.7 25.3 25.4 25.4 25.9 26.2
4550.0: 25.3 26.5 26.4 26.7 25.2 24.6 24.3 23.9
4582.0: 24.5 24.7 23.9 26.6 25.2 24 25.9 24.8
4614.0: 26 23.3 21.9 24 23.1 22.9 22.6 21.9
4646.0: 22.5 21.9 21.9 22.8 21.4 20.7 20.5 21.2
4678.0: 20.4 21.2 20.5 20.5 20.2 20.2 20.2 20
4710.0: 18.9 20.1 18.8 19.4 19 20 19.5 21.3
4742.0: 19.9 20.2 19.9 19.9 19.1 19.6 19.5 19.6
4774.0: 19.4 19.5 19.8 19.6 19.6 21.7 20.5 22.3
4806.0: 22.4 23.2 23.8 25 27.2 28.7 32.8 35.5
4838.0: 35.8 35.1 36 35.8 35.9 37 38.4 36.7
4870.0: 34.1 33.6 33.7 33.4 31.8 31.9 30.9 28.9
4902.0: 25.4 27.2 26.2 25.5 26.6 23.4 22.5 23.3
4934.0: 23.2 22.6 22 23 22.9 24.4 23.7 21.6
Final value 0.231 mag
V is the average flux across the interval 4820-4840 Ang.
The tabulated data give 32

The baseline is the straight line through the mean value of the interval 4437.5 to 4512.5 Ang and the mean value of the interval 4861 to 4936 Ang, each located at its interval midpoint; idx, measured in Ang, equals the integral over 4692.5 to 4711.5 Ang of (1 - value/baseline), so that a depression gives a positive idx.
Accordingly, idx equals 4.8 Ang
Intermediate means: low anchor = 23.7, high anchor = 29.2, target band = 19.9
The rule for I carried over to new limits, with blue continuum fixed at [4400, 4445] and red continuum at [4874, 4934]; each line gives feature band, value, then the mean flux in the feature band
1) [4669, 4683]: 0.232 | 20.8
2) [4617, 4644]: 0.115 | 22.8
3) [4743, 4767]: 0.322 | 19.7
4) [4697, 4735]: 0.313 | 19.6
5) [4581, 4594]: 0.010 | 24.7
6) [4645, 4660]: 0.149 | 22.3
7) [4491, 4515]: -0.051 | 25.3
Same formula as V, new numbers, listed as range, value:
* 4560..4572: 25.5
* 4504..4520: 25.7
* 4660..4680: 20.8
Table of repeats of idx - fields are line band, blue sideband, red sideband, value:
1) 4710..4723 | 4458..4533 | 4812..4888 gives 4.59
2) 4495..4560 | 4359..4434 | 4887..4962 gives -0.47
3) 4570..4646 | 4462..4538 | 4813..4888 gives 9.11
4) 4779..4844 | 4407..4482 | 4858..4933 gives 6.46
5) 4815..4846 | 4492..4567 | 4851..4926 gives -1.39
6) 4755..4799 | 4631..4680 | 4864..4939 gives 9.31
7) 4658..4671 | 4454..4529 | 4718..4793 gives 0.08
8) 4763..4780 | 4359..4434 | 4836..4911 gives 6.48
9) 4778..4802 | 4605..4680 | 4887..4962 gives 3.60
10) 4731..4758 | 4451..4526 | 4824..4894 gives 9.69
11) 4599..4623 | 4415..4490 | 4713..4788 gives -3.58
